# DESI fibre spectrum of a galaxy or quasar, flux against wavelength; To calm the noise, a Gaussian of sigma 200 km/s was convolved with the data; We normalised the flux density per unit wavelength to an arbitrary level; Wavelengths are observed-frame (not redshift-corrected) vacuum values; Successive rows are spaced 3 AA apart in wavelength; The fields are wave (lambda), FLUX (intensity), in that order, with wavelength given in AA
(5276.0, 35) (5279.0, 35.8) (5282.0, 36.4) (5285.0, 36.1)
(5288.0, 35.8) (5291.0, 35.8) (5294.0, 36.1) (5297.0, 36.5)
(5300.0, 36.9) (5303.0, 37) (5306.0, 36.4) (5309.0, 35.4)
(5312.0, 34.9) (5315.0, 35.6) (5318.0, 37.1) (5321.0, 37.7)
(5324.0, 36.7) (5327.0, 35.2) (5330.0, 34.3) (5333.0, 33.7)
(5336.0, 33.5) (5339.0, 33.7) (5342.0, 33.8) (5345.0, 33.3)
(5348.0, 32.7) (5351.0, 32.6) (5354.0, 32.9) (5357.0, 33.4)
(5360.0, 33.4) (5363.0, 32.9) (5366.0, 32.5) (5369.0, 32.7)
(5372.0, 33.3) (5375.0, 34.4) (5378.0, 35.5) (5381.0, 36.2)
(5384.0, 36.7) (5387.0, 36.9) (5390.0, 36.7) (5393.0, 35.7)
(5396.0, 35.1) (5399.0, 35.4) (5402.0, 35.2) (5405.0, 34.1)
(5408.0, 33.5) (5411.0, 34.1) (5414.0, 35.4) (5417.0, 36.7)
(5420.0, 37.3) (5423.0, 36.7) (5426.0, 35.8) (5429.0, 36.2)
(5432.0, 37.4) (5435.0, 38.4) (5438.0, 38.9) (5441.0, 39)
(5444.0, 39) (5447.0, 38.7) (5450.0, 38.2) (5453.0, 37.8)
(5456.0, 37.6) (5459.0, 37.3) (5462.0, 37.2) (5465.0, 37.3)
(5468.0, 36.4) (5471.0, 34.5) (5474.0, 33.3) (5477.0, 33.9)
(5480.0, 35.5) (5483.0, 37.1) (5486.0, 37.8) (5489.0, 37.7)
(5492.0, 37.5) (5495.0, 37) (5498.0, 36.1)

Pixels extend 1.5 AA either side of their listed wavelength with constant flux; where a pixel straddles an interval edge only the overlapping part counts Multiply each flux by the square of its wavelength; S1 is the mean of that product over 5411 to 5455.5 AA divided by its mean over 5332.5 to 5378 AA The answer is 1.16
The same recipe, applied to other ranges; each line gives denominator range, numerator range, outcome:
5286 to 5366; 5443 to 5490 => 1.11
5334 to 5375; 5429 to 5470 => 1.18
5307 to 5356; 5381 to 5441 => 1.08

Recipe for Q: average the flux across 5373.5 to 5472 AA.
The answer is 36.5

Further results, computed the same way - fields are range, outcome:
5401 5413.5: 34.3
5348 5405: 34.5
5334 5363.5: 33.2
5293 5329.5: 36.2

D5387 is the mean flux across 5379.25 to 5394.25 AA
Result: 36.4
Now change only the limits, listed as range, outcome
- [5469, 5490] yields 35.7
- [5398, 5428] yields 35.4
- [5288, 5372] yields 34.7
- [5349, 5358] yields 32.9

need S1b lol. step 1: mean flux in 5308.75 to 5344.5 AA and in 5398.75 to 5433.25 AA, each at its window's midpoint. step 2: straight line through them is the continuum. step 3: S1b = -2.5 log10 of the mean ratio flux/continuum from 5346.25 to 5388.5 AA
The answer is 0.04 mag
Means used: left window 35.1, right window 35.6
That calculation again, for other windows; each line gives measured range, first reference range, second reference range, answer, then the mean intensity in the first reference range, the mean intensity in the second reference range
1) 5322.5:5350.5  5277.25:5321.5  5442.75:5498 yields 0.071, 36.2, 36.8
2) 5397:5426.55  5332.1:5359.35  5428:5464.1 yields 0.030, 33.3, 38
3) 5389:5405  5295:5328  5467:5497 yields 0.023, 36.3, 36.1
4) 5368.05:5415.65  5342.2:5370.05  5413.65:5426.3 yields -0.004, 33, 36.5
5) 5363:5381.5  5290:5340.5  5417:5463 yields 0.083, 35.7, 37.7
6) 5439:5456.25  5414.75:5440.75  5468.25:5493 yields -0.050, 37.2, 35.9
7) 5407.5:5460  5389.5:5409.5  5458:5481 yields -0.055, 35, 35.6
